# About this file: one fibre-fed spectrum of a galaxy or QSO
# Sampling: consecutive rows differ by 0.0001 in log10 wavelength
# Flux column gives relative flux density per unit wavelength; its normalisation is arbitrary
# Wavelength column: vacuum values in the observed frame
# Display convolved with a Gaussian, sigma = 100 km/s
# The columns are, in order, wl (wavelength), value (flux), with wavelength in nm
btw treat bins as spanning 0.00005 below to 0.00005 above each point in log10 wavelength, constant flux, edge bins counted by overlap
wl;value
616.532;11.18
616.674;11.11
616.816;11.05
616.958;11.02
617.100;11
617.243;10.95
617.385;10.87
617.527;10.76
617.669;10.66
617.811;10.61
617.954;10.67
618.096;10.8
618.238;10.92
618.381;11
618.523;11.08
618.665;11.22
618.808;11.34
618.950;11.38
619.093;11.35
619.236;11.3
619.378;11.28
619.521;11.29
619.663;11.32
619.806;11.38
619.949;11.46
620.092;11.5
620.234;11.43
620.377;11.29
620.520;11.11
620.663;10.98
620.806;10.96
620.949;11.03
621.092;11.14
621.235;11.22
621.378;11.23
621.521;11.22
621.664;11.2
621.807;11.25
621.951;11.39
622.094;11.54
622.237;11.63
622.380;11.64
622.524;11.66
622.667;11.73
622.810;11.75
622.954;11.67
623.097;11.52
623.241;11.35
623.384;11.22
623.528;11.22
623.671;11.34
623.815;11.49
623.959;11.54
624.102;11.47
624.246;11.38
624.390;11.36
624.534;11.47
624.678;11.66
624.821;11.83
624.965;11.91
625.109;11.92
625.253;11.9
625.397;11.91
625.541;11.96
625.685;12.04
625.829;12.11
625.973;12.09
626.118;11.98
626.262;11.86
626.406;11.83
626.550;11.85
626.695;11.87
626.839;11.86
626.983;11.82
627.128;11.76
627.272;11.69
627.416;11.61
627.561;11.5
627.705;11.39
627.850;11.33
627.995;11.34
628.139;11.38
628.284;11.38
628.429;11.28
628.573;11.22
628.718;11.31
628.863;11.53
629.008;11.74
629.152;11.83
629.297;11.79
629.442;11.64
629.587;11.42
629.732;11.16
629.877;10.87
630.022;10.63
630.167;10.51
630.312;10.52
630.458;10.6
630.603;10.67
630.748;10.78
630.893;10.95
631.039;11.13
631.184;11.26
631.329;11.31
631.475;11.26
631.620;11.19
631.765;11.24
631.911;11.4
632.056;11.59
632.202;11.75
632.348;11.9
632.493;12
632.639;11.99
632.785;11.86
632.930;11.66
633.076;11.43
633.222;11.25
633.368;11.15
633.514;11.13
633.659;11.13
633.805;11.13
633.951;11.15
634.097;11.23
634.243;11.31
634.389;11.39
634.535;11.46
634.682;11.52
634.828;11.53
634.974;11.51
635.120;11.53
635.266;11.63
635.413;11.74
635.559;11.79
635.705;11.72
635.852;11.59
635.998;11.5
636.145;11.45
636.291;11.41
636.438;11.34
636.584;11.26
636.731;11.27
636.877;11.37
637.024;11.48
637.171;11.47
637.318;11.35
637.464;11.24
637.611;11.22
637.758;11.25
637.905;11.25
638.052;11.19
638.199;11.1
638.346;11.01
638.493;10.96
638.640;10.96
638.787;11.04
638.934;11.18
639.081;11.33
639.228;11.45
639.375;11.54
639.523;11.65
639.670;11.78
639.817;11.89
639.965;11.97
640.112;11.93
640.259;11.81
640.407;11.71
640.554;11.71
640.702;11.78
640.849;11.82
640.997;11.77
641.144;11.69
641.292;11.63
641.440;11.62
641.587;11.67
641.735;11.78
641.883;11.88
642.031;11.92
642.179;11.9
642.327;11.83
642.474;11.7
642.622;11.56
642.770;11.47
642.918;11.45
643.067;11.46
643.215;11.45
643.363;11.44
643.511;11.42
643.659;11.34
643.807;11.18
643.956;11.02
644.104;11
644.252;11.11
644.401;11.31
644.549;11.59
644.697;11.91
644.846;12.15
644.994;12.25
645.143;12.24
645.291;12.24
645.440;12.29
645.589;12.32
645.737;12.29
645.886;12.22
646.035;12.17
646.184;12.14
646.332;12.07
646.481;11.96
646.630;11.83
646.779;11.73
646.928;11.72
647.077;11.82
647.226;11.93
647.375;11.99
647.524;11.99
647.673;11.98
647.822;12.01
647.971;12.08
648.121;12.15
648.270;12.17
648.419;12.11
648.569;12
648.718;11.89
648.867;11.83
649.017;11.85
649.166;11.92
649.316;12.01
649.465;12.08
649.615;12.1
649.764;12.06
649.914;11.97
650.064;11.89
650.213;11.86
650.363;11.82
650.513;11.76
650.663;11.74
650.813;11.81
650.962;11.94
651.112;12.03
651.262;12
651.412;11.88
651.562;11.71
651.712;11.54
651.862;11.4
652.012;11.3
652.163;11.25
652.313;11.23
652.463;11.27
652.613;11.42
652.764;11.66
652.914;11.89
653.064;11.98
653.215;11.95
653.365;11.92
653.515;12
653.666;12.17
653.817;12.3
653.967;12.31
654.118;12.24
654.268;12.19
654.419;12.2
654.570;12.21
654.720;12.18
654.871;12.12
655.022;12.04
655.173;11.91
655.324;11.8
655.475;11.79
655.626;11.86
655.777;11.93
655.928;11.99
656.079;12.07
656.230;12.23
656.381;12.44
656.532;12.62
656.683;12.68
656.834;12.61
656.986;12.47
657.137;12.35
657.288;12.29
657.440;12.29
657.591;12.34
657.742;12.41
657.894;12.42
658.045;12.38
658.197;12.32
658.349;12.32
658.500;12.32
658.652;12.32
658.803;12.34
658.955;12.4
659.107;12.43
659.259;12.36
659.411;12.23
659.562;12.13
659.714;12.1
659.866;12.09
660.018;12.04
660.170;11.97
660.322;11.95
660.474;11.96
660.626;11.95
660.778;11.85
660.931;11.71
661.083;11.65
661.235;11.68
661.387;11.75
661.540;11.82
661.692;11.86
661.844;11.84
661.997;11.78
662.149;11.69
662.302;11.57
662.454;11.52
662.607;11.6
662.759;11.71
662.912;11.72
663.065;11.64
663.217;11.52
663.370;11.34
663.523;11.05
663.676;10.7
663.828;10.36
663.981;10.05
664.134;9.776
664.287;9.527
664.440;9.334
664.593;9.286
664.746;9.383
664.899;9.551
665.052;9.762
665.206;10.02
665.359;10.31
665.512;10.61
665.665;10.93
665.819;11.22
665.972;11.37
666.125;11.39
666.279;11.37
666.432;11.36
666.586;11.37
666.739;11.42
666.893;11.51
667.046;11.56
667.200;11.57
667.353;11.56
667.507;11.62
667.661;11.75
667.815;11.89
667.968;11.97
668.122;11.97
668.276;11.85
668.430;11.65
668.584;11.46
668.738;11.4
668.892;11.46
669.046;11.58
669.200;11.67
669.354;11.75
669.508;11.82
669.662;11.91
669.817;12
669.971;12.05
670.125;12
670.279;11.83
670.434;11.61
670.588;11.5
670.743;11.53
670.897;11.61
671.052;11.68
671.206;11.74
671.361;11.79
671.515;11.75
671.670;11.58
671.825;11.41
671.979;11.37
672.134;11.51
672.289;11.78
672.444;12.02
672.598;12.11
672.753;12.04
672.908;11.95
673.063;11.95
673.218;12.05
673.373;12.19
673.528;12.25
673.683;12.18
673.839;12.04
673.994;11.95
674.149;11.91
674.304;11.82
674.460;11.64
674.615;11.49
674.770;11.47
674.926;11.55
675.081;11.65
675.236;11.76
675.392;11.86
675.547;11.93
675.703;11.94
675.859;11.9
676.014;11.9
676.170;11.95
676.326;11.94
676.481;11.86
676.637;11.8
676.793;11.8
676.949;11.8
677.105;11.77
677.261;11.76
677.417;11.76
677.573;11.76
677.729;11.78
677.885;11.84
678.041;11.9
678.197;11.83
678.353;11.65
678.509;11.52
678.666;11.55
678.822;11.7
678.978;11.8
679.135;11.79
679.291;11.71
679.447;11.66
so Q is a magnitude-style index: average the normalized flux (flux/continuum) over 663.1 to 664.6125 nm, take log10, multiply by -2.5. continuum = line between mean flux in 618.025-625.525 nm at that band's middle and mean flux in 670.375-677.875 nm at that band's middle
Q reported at 0.13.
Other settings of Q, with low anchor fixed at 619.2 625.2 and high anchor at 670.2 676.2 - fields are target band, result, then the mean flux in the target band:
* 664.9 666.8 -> 0.08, 10.9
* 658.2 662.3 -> -0.03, 12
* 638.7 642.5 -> -0.01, 11.7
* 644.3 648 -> -0.04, 12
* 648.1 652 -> -0.02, 11.9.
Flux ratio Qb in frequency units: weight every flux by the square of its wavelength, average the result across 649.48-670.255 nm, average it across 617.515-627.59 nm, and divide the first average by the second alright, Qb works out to 1.1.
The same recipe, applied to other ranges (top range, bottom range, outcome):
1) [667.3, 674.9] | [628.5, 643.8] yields 1.15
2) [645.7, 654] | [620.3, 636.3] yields 1.11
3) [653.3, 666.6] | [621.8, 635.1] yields 1.12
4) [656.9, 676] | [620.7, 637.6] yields 1.14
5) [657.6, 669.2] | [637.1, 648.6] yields 1.04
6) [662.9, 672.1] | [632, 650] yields 1.05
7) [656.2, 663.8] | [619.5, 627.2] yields 1.16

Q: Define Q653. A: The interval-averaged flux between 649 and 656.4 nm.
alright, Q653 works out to 11.9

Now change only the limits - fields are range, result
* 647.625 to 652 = 11.9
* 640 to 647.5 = 11.8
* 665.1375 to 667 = 11.1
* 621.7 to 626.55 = 11.7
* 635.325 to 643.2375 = 11.5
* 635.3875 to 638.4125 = 11.4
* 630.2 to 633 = 11.3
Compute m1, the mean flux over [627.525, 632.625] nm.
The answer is 11.3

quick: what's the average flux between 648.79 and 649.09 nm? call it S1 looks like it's 11.8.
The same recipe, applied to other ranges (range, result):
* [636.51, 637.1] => 11.3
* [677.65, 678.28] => 11.8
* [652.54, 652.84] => 11.5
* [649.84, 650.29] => 11.9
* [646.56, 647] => 11.8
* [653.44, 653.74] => 12.1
